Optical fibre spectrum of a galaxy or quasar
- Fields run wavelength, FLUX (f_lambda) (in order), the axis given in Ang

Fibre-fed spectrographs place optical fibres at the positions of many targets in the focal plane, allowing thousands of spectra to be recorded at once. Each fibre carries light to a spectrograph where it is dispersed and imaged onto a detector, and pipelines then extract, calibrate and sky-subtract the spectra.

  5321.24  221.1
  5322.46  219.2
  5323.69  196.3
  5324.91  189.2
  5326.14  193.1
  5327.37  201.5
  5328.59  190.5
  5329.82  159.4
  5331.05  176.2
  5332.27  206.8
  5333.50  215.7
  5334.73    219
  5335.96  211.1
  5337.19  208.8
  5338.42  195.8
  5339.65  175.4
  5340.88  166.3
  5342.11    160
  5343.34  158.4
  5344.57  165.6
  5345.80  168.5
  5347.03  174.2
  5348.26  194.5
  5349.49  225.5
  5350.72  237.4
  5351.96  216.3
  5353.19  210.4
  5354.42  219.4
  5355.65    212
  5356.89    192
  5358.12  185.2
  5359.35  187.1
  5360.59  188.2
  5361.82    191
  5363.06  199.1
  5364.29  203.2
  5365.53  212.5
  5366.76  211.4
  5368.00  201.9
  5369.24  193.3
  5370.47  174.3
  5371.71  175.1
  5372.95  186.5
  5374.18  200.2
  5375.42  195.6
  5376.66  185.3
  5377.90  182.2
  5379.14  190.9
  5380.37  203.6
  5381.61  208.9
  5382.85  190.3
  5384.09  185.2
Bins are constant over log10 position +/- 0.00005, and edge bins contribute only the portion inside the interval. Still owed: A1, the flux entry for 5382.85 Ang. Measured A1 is 190.3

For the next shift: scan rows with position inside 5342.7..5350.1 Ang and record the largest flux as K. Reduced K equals 225.5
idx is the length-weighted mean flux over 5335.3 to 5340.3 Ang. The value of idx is 198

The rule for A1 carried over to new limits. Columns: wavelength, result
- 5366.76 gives 211.4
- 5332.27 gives 206.8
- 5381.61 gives 208.9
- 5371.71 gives 175.1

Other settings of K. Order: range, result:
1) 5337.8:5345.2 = 195.8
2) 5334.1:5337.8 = 219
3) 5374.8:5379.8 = 195.6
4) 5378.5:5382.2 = 208.9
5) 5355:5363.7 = 212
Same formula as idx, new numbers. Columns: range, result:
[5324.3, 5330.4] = 187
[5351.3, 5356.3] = 214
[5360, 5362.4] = 190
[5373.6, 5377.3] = 193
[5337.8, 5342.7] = 174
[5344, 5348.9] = 176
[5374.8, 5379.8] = 189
